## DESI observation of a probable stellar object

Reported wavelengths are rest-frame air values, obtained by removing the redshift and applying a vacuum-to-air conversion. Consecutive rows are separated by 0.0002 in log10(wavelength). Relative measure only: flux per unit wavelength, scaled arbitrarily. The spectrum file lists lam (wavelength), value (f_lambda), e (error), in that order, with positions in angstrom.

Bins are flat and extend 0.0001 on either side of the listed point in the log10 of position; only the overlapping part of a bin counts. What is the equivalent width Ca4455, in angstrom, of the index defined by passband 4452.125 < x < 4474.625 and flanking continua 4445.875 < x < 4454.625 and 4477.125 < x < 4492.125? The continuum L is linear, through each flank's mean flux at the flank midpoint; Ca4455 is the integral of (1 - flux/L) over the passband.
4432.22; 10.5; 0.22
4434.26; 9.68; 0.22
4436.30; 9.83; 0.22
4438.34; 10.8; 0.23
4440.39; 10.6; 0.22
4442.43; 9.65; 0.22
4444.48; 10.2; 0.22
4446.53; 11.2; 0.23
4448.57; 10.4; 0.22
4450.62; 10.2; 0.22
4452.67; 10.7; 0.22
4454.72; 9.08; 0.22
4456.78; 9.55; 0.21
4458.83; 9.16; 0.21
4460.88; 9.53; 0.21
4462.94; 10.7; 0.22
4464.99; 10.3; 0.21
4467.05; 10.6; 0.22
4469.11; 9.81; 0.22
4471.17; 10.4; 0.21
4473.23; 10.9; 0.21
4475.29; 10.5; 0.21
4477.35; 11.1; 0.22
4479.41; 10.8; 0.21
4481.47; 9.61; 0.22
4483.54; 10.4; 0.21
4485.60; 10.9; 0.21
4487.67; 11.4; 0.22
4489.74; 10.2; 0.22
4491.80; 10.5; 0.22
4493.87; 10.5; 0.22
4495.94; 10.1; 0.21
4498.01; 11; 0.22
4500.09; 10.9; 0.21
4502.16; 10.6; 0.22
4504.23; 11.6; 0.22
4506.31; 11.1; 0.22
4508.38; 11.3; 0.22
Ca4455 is 0.95 angstrom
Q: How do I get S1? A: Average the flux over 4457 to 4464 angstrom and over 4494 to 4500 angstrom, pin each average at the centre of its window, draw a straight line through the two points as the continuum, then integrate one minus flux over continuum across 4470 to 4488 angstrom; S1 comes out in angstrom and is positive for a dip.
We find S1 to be -0.8 angstrom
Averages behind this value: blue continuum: 9.78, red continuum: 10.6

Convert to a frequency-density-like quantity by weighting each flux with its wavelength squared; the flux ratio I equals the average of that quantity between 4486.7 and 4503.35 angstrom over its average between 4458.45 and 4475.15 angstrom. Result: 1.1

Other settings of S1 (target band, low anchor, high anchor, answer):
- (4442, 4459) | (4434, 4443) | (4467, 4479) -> 0.4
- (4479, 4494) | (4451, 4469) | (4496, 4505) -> 0.1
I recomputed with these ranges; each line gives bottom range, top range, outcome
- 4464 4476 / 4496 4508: 1.07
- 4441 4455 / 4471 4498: 1.05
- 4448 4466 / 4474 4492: 1.08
